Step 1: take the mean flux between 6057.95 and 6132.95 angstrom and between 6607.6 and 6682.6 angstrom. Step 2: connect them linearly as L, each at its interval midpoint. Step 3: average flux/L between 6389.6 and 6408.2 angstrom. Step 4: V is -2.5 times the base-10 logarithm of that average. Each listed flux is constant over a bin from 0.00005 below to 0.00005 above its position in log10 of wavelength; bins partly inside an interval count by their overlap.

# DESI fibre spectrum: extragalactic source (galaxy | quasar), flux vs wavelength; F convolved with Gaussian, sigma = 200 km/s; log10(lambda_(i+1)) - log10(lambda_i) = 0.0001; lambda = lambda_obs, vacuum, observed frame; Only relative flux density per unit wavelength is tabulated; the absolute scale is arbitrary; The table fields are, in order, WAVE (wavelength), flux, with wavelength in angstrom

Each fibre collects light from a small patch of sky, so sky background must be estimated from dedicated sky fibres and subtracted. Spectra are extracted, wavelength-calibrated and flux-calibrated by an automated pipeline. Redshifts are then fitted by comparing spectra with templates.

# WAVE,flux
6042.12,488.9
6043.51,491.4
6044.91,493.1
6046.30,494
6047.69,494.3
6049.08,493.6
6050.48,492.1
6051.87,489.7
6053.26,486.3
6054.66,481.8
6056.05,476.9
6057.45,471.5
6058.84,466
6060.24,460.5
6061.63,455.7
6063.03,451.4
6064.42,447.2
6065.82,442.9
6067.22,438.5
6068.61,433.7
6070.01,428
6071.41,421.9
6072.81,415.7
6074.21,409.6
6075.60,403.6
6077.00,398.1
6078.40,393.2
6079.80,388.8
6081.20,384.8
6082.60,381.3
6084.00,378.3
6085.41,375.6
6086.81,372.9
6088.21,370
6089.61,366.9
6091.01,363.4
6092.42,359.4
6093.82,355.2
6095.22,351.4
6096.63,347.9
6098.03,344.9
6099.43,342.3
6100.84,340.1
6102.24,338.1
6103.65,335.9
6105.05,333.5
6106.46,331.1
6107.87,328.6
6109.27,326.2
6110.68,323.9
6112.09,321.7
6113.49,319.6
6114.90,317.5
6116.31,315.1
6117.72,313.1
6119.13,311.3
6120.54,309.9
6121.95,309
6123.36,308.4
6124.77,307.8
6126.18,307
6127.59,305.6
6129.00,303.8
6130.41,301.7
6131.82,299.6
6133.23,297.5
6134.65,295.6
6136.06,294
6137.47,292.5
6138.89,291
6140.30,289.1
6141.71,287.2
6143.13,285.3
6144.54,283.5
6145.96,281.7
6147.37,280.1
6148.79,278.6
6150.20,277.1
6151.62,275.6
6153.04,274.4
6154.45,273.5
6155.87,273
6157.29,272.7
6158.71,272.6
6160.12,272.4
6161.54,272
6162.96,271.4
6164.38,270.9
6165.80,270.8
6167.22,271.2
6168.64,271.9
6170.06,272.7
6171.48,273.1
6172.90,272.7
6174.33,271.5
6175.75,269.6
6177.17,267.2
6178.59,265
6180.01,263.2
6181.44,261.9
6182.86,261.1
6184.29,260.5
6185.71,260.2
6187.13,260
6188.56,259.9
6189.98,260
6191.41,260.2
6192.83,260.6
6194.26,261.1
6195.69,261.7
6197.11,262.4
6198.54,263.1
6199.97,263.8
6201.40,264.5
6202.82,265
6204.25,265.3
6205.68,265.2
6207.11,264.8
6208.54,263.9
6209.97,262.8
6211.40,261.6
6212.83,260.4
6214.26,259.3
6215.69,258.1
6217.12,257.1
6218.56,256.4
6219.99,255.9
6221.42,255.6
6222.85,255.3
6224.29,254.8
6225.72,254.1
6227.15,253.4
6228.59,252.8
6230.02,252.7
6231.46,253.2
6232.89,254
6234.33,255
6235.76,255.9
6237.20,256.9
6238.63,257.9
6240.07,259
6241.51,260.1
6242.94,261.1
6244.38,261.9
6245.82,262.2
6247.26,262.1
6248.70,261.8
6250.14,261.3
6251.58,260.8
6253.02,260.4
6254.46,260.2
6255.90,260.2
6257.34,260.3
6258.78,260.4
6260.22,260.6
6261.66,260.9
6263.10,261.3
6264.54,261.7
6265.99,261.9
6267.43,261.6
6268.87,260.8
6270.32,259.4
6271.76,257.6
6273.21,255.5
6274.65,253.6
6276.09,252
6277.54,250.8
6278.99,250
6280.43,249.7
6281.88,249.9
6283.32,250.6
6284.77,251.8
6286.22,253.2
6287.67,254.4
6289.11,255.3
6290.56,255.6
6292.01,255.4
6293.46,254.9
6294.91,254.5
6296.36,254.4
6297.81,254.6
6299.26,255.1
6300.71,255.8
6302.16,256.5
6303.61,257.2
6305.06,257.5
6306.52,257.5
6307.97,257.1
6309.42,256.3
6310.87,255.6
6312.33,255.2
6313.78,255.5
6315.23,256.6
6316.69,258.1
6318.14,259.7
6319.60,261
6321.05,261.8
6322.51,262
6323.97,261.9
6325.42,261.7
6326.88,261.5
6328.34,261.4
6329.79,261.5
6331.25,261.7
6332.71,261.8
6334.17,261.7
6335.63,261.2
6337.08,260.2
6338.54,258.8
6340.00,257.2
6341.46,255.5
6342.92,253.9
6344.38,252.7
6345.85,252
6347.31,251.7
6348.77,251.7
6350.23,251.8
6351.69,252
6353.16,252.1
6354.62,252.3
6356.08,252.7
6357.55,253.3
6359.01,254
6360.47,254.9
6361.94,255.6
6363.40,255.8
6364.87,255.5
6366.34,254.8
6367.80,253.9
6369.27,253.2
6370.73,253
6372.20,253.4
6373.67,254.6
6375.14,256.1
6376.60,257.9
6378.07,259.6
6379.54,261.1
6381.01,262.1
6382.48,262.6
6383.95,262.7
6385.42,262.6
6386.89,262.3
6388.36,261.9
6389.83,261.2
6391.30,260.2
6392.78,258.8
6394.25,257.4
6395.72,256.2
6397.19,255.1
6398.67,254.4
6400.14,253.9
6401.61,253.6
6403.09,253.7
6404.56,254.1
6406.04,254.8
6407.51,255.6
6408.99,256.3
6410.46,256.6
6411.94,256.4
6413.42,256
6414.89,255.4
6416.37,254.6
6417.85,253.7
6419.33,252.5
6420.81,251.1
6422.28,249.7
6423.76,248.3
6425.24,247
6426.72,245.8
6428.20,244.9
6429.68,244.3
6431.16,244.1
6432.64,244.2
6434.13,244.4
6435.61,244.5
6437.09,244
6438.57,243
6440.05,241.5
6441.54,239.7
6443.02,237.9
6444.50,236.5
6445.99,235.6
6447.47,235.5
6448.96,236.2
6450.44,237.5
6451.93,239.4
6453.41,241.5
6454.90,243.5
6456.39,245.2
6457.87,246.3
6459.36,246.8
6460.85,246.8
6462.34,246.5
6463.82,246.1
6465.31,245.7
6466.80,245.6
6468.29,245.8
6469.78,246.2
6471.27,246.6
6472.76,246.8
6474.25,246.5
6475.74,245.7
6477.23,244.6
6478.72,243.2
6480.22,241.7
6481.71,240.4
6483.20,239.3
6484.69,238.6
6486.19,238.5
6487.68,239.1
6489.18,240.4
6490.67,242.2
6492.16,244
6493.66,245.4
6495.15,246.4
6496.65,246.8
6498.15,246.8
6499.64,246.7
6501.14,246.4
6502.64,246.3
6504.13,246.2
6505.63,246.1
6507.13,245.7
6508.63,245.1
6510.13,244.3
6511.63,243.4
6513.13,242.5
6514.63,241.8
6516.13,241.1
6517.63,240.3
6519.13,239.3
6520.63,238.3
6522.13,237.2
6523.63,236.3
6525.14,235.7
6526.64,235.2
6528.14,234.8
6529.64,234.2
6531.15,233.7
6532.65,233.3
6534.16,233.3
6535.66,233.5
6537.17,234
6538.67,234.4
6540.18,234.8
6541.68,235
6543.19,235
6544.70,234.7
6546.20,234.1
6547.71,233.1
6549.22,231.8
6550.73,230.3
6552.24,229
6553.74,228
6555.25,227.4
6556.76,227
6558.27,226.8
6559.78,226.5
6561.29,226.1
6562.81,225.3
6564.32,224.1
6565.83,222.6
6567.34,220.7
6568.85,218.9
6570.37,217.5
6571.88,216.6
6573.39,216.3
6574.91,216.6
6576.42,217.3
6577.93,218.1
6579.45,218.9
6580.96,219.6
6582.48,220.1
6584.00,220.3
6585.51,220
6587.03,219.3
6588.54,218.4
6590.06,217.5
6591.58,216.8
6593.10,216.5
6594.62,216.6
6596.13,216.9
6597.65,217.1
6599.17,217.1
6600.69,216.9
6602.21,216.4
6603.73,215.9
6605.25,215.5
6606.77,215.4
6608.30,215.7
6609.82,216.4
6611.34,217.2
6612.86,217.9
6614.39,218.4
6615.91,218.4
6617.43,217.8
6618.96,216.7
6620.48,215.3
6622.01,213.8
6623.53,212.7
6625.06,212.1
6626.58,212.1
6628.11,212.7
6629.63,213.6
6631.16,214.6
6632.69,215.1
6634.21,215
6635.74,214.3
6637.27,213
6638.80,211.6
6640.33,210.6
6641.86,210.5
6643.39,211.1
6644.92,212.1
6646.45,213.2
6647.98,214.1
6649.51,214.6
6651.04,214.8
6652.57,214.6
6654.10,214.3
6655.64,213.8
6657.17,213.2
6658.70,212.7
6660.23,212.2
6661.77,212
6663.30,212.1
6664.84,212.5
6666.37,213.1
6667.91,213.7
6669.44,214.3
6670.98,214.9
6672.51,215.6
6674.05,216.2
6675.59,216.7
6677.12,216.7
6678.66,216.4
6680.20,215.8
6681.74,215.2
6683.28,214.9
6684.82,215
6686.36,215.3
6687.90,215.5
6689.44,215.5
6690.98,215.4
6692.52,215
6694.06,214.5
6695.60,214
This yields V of 0.10 mag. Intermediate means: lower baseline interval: 363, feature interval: 256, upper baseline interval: 214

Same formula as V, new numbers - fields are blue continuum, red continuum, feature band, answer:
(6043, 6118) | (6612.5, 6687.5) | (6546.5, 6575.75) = 0.09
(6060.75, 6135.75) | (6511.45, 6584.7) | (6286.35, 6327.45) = 0.16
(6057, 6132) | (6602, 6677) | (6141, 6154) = 0.24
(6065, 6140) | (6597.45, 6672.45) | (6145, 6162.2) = 0.21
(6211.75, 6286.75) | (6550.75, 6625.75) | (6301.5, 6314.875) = -0.03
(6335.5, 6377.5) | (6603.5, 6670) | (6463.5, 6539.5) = -0.04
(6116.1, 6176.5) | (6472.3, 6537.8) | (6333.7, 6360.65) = 0.03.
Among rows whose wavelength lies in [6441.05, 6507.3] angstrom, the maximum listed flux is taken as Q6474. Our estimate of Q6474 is 246.8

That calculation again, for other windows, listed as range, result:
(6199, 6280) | 265.3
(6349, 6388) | 262.7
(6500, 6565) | 246.4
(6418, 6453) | 252.5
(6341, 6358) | 255.5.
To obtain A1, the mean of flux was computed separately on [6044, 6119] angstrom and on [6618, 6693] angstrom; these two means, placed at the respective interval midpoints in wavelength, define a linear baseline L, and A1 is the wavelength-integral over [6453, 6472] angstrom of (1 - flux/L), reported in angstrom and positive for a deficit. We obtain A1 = 2.1 angstrom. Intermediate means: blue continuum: 397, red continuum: 214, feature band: 246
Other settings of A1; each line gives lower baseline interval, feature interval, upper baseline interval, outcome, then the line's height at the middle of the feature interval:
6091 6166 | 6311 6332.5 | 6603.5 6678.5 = 0.9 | 271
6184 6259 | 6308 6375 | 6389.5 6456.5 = -0.9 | 253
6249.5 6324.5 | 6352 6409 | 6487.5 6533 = -1.4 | 251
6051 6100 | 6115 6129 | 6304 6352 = 2.7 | 382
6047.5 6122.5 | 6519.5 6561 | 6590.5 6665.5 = 1.7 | 243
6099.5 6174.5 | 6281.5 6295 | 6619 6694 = 0.9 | 272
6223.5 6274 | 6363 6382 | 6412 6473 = -0.5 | 250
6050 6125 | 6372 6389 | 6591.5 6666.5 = 1.8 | 291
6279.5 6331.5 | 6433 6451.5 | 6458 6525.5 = 0.5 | 247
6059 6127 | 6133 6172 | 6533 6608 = 7.8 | 349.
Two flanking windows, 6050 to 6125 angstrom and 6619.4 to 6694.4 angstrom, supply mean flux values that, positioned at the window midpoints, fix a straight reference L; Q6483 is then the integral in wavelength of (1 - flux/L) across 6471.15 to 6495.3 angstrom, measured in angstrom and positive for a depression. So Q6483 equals 2.1 angstrom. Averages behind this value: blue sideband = 382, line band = 243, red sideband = 214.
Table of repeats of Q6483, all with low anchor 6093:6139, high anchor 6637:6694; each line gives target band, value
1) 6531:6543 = 0.2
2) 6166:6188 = 2.9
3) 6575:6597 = 1.1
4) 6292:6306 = 1.4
